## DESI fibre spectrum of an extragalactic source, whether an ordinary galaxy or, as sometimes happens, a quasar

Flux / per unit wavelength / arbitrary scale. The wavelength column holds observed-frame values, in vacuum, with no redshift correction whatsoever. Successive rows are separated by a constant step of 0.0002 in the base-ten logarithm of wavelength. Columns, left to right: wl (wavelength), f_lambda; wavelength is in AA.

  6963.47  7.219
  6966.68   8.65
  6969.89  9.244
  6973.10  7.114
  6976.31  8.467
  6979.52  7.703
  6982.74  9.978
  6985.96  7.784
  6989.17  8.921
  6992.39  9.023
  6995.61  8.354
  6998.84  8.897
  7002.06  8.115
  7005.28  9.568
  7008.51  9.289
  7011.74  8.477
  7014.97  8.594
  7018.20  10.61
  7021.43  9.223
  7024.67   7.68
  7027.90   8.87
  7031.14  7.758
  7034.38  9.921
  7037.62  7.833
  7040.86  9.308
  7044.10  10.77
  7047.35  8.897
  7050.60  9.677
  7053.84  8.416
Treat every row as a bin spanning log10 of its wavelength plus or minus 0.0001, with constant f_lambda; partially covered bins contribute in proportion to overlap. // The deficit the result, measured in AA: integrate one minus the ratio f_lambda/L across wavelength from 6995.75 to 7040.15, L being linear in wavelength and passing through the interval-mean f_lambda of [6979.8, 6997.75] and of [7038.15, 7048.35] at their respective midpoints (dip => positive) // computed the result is 1.5 AA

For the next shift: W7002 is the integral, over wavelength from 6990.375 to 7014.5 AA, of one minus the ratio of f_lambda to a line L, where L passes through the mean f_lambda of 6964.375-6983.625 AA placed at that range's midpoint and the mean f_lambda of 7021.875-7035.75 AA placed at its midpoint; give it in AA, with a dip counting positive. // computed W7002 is -0.9 AA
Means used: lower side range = 8.42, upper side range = 8.59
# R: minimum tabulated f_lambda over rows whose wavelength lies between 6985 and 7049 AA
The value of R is 7.68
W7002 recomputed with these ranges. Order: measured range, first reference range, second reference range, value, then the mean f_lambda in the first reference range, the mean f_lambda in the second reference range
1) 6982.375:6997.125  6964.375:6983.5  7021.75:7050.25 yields -0.3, 8.41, 8.93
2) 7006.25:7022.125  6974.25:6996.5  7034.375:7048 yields -0.5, 8.58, 9.31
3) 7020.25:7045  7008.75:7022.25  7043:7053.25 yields 1.5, 9.23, 9.59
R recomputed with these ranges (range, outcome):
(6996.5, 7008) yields 8.115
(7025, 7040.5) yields 7.758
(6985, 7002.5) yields 7.784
